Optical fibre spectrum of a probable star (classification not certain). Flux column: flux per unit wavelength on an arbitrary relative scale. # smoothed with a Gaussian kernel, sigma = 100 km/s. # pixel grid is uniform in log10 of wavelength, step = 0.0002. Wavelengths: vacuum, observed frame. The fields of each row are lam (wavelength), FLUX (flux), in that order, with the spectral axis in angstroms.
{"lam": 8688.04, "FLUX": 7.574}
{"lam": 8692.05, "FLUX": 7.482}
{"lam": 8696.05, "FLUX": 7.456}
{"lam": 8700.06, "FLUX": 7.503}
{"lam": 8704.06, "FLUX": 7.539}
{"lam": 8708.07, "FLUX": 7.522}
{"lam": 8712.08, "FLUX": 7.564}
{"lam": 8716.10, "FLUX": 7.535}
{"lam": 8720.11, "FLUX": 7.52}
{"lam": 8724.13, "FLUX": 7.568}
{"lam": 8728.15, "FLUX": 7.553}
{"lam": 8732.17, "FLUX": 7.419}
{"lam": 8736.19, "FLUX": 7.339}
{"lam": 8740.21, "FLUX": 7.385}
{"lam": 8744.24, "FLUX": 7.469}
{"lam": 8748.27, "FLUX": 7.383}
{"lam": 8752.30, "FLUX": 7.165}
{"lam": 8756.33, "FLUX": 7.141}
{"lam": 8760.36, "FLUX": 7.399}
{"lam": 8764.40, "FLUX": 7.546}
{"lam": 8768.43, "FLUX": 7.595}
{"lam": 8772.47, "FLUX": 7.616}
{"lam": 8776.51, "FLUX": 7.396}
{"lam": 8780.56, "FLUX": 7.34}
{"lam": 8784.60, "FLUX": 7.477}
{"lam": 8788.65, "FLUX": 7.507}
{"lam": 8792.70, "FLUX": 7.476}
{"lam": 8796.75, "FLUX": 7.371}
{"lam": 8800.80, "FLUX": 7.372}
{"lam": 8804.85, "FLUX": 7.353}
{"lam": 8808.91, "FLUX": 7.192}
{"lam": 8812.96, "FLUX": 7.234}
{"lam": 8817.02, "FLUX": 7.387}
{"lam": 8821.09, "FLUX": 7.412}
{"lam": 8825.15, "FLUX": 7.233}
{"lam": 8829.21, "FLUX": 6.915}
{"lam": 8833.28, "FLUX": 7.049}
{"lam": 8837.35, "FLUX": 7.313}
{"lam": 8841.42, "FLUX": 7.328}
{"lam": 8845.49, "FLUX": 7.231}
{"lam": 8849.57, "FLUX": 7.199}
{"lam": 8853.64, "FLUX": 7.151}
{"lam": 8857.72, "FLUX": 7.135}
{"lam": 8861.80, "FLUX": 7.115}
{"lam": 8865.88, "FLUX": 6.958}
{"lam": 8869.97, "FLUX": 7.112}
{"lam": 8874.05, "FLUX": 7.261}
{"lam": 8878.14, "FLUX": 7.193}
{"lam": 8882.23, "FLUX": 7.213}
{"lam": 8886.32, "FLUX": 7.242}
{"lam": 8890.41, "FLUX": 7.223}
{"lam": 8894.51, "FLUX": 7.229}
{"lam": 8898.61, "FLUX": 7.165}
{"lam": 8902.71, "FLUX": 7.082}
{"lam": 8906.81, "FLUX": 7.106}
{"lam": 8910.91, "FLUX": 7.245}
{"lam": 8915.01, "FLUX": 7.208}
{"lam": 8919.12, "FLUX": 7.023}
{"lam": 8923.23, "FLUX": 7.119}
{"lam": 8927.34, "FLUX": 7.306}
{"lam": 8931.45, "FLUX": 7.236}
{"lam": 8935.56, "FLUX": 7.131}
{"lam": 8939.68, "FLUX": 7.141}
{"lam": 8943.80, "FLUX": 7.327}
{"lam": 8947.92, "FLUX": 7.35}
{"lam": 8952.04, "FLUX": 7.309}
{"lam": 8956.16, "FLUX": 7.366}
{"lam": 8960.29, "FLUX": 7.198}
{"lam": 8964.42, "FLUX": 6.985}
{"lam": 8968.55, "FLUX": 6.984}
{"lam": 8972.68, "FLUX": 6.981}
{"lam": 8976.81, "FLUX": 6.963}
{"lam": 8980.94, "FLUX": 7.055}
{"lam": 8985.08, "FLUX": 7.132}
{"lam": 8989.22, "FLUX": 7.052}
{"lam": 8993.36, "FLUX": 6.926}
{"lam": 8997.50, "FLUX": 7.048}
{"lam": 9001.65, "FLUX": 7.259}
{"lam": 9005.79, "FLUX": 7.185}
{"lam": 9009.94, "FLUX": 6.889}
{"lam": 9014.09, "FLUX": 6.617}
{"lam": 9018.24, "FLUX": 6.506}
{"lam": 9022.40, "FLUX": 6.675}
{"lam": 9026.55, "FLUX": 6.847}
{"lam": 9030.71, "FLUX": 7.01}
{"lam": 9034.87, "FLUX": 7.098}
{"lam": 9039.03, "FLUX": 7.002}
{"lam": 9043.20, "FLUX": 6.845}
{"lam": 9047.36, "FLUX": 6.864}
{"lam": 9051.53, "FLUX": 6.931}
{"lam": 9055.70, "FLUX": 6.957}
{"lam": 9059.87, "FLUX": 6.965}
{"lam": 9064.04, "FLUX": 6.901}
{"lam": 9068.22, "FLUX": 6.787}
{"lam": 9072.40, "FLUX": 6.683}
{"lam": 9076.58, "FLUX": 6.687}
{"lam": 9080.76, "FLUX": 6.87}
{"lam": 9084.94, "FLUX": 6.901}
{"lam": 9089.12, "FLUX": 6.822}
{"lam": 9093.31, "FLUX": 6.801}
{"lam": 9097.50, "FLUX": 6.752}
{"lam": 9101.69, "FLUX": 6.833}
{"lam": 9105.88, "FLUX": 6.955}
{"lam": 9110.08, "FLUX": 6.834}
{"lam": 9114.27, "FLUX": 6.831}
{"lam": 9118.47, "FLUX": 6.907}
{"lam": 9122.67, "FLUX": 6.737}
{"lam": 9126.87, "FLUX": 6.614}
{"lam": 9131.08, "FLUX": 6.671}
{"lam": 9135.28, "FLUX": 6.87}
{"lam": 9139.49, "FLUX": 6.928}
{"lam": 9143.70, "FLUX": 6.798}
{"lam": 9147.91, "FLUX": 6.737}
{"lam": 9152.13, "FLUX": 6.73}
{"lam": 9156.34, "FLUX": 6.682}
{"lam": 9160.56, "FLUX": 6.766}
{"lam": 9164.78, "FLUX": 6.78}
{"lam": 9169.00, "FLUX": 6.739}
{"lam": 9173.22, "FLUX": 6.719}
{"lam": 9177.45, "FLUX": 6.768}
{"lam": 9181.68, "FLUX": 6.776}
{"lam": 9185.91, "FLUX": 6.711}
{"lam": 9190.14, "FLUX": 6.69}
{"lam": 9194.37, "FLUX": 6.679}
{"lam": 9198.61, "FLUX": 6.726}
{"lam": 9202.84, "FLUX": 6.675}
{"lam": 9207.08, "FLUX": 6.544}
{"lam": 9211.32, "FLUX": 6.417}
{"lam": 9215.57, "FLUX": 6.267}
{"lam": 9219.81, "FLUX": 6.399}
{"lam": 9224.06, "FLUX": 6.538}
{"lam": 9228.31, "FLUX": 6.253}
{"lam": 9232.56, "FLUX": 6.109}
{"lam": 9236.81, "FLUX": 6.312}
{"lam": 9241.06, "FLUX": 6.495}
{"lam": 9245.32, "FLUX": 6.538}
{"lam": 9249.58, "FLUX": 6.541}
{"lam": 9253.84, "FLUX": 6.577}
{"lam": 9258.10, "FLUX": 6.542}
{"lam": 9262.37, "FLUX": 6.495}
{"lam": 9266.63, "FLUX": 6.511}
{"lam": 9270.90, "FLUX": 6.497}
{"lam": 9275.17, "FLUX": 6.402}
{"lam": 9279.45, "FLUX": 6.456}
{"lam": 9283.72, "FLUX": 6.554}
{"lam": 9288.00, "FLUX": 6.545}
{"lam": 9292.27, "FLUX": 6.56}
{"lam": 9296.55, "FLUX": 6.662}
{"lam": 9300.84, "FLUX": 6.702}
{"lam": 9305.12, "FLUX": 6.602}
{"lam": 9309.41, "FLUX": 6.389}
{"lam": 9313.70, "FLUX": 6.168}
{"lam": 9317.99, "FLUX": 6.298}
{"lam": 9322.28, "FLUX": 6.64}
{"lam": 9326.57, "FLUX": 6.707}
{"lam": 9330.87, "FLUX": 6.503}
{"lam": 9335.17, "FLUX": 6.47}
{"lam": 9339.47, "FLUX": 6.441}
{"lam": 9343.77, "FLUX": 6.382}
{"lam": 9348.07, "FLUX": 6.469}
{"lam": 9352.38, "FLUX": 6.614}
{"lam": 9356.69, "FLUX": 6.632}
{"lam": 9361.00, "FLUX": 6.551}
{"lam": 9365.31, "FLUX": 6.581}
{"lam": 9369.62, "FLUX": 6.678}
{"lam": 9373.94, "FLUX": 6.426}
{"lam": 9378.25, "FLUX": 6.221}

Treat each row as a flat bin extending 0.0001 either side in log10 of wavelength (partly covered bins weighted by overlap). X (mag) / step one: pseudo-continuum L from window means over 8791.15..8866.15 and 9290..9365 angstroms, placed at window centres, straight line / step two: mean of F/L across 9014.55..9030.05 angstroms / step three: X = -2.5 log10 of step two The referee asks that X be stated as 0.04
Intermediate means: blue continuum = 7.24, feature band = 6.7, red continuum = 6.52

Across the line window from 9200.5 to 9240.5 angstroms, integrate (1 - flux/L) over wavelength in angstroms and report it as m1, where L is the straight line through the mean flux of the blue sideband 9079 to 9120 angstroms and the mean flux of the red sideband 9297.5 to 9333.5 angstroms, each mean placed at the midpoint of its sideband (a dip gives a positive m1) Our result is 1.6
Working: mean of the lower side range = 6.85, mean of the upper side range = 6.5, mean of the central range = 6.4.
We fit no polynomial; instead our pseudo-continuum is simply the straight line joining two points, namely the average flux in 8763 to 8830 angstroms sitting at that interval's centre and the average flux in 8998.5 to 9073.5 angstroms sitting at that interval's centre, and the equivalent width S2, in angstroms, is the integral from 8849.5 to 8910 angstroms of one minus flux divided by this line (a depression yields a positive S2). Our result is 0.5 angstroms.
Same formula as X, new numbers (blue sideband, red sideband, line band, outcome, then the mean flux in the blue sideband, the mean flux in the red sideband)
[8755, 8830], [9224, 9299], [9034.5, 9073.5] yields 0.00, 7.38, 6.48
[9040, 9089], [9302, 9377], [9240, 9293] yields 0.01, 6.86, 6.5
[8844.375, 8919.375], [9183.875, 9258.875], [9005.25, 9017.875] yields 0.02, 7.16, 6.5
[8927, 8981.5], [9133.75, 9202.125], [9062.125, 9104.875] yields 0.02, 7.17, 6.75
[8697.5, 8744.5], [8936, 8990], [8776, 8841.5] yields 0.01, 7.49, 7.14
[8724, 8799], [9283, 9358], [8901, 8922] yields 0.01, 7.42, 6.52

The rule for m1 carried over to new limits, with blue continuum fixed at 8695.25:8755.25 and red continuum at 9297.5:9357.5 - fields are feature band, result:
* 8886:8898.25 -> -0.05 angstroms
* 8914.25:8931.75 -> -0.07 angstroms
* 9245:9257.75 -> 0.13 angstroms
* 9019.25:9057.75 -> 0.31 angstroms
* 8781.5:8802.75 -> -0.25 angstroms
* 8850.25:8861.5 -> 0.16 angstroms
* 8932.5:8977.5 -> -0.47 angstroms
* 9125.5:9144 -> 0.07 angstroms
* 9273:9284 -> 0.20 angstroms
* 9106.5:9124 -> -0.01 angstroms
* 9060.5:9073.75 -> 0.19 angstroms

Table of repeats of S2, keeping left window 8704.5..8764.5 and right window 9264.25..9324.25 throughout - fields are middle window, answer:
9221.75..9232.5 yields 0.44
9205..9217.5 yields 0.43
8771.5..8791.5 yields -0.29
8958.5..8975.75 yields 0.03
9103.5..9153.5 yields -0.20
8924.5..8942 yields -0.25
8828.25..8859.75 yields 0.33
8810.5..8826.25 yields -0.06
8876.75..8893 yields -0.09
